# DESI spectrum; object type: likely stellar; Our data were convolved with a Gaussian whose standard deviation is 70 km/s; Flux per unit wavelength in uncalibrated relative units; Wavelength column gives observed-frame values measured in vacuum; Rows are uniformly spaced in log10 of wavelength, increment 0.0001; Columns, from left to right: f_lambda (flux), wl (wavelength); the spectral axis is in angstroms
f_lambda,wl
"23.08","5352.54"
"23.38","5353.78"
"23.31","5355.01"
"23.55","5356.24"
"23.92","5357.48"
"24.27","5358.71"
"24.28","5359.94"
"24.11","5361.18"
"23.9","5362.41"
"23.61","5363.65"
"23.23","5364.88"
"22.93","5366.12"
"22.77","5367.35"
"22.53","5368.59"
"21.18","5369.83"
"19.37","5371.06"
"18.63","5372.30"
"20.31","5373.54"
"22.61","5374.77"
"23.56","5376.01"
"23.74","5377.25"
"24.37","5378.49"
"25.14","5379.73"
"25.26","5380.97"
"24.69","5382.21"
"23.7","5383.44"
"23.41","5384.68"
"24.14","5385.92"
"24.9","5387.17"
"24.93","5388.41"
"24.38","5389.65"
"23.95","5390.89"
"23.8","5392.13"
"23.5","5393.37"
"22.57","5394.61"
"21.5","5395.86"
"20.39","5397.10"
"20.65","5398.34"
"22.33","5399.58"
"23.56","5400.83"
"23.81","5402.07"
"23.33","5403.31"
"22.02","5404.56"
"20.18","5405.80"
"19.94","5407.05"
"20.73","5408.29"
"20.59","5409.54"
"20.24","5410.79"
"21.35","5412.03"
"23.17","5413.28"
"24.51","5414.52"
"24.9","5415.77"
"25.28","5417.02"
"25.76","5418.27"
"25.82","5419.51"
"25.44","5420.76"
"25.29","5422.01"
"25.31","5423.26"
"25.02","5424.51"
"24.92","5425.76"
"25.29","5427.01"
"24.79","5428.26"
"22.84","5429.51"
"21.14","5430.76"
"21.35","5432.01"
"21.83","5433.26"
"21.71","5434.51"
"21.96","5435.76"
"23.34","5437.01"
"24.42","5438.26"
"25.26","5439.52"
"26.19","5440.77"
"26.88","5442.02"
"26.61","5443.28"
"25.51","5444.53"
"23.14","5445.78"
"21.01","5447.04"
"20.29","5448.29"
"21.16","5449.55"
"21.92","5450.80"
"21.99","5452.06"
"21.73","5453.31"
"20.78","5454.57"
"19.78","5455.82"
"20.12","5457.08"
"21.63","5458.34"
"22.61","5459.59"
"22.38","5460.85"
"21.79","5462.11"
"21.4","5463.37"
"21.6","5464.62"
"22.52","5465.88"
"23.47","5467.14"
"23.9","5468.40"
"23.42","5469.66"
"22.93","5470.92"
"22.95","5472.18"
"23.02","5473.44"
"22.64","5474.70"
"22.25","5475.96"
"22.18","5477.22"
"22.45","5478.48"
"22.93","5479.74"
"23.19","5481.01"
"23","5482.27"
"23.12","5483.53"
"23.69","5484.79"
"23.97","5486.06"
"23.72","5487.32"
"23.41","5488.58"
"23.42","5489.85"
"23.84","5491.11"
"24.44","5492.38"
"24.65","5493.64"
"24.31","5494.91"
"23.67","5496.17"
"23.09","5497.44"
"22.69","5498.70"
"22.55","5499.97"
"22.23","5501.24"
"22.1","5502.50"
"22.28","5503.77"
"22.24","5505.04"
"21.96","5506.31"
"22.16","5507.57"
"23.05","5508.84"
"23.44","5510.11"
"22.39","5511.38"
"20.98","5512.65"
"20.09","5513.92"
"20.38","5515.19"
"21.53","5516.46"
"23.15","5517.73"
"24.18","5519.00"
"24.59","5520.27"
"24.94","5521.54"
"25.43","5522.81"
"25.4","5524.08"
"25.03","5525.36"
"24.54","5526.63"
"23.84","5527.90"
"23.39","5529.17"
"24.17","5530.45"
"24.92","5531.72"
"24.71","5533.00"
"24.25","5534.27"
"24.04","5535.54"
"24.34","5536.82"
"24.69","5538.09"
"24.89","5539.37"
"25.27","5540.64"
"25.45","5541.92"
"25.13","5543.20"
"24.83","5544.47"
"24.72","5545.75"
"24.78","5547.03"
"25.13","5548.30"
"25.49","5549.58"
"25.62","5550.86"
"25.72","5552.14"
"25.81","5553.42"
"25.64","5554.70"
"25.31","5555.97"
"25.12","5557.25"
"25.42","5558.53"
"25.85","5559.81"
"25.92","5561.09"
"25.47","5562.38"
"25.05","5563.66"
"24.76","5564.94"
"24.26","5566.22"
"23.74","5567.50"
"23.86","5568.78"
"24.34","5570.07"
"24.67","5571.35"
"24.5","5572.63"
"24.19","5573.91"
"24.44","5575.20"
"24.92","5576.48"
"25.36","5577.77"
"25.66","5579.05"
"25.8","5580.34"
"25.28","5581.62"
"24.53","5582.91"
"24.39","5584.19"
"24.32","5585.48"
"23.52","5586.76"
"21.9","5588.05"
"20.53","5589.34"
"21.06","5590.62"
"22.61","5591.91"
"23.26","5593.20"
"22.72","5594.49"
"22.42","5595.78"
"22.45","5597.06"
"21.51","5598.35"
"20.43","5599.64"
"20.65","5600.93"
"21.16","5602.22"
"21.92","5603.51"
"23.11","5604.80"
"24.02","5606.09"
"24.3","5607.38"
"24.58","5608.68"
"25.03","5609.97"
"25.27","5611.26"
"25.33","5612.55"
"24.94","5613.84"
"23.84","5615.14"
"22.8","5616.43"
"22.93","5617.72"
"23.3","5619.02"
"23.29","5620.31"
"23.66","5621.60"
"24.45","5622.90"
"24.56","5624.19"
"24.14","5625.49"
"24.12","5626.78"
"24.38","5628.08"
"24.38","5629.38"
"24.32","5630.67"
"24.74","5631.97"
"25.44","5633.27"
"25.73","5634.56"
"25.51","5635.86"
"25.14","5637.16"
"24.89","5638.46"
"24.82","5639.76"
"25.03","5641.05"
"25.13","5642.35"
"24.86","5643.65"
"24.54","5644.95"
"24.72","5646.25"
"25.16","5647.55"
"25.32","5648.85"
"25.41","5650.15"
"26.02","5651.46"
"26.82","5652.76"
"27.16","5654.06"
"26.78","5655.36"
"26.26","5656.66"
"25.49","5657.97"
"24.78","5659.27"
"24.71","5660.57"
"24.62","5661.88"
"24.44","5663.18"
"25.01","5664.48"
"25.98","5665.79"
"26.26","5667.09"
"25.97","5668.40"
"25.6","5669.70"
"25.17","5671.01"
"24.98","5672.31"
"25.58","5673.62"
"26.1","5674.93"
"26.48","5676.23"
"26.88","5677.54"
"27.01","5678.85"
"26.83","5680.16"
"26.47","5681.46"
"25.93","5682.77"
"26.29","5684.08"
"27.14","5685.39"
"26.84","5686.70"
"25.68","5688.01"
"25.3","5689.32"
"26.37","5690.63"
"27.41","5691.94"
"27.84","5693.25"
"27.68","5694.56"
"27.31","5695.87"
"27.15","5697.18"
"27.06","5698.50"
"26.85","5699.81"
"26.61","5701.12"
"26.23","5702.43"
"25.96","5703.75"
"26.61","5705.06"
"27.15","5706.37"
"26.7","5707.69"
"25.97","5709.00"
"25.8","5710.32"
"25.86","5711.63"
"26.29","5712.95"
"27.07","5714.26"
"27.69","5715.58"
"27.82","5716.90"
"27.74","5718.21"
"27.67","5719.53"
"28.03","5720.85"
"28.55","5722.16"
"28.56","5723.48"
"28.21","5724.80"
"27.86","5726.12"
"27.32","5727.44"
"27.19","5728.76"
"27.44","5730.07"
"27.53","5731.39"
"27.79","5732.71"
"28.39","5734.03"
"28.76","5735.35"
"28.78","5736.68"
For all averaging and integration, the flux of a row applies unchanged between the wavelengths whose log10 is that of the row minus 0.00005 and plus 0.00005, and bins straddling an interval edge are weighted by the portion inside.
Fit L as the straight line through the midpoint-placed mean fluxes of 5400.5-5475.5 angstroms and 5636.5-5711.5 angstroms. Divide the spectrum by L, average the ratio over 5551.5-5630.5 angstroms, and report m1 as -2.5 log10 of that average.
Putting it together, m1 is 0.042 mag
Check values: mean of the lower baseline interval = 23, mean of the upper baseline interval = 26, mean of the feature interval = 24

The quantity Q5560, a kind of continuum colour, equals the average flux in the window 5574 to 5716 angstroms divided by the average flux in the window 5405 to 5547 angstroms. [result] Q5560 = 1.1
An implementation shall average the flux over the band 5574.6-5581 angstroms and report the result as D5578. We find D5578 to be 25.3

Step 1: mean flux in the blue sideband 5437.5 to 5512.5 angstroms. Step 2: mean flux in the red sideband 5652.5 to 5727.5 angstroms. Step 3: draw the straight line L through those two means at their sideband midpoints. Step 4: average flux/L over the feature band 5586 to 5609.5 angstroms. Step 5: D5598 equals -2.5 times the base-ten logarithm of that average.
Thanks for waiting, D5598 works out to 0.12 mag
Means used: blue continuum 22.9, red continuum 26.5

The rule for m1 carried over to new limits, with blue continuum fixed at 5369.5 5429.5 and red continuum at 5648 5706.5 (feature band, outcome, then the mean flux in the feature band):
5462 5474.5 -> 0.06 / 22.7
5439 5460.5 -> 0.05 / 22.7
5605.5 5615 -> 0.03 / 24.7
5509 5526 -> 0.06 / 23.2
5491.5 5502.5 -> 0.04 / 23.4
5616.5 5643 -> 0.05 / 24.5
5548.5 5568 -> -0.02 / 25.3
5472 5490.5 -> 0.05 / 23.1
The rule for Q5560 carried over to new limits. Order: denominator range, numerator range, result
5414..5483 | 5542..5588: 1.07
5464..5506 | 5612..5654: 1.07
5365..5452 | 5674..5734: 1.17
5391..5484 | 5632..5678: 1.11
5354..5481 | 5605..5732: 1.12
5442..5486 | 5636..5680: 1.13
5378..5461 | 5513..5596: 1.05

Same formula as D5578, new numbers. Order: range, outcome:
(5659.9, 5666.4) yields 24.9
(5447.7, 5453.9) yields 21.4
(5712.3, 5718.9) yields 27.3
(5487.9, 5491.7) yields 23.6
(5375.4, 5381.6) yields 24.4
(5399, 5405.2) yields 23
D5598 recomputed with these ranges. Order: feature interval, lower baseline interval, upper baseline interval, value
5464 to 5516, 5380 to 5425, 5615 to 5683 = 0.05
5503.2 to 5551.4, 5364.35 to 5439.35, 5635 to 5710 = 0.03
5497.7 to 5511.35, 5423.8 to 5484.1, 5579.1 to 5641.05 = 0.03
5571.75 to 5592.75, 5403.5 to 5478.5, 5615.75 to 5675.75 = 0.02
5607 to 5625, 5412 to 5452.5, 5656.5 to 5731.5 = 0.07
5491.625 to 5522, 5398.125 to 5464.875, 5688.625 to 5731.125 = 0.06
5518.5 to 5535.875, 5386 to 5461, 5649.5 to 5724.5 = -0.01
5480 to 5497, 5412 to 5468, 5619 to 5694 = 0.00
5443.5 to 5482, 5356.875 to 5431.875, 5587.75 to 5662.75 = 0.06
